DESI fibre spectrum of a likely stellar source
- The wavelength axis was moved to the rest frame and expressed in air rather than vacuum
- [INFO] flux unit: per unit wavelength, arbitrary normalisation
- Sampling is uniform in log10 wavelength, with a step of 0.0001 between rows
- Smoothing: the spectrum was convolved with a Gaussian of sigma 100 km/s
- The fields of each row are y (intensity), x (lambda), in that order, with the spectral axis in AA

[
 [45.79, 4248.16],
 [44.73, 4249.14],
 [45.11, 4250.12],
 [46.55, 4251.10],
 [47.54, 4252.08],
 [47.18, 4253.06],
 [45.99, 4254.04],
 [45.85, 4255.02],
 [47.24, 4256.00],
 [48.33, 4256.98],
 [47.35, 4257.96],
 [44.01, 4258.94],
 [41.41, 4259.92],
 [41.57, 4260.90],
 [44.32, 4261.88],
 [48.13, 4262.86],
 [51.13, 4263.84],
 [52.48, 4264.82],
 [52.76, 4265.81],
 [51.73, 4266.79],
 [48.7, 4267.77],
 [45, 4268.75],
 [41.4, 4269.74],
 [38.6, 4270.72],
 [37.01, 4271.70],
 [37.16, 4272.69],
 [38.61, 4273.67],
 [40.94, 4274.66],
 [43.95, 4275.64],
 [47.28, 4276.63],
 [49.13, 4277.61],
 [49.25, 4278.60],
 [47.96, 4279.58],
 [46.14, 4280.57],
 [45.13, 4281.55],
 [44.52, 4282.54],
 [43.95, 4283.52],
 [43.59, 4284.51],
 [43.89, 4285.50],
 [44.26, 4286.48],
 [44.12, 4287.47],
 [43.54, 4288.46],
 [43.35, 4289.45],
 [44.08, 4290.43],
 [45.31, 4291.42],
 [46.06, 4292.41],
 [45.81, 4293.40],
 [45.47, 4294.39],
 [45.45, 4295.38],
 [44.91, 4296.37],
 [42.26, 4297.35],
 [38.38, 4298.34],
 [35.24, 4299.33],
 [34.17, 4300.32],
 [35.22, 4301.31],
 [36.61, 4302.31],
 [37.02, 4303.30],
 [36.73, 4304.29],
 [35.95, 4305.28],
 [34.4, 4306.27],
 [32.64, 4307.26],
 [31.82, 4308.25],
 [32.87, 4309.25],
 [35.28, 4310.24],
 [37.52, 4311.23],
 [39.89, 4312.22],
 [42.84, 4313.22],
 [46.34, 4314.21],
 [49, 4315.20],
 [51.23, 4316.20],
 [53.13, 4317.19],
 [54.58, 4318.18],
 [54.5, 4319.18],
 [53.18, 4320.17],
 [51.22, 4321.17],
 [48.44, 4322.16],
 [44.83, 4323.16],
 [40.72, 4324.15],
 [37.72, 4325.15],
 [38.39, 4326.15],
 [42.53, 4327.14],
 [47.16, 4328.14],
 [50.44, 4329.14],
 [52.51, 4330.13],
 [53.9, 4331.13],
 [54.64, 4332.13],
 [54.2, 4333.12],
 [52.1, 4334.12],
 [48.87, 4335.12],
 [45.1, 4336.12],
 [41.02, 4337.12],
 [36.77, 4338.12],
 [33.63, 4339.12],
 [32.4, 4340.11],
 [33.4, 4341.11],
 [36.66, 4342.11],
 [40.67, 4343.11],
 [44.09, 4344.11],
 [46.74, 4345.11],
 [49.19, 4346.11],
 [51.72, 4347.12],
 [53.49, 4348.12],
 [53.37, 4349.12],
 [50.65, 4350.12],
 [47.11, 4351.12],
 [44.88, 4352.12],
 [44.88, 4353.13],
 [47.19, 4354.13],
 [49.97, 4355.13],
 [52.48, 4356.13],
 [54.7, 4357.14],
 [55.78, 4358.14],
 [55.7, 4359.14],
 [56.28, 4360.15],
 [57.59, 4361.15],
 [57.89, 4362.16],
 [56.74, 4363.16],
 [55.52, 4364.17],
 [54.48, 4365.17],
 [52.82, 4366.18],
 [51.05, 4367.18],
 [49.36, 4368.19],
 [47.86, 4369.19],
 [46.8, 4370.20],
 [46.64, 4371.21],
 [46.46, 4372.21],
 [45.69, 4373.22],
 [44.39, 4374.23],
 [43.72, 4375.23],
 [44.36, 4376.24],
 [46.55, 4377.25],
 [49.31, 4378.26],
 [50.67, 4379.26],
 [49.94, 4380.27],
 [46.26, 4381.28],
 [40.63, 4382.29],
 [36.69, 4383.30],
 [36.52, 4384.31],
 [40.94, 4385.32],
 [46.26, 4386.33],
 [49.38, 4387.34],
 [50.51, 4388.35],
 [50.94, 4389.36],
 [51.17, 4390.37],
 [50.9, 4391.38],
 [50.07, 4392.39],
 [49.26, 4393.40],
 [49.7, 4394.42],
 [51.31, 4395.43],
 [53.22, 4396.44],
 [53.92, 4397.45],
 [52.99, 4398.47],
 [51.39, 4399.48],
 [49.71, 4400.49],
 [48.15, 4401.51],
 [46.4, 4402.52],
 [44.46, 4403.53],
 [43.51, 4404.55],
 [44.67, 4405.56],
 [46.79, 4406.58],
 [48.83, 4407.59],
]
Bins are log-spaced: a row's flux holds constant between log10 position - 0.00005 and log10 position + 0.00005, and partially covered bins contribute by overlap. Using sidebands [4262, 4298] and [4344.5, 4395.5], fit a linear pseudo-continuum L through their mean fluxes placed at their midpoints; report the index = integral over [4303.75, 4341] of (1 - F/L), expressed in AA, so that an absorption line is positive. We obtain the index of 2.5 AA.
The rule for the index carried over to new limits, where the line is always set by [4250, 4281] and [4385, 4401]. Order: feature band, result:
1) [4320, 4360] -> 1.2 AA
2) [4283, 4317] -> 4.3 AA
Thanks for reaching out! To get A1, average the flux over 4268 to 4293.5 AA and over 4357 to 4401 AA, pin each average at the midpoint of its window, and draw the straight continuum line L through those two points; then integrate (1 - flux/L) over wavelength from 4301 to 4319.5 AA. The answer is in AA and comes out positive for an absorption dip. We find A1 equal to 1.9 AA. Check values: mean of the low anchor 43.9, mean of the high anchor 49.5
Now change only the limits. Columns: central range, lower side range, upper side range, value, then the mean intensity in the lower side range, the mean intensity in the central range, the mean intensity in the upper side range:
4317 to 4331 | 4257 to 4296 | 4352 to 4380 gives 0.0 AA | 45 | 47.9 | 50.4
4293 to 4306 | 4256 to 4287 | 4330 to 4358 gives 1.8 AA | 45.2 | 39.3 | 46.7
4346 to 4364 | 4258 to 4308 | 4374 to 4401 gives -2.3 AA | 43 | 52.3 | 47.8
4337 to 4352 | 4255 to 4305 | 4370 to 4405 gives 0.8 AA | 43.8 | 43.5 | 47.4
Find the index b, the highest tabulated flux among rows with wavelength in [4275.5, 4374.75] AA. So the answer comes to 57.89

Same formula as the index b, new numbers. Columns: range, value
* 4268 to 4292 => 49.25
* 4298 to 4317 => 51.23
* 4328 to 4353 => 54.64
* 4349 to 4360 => 55.78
